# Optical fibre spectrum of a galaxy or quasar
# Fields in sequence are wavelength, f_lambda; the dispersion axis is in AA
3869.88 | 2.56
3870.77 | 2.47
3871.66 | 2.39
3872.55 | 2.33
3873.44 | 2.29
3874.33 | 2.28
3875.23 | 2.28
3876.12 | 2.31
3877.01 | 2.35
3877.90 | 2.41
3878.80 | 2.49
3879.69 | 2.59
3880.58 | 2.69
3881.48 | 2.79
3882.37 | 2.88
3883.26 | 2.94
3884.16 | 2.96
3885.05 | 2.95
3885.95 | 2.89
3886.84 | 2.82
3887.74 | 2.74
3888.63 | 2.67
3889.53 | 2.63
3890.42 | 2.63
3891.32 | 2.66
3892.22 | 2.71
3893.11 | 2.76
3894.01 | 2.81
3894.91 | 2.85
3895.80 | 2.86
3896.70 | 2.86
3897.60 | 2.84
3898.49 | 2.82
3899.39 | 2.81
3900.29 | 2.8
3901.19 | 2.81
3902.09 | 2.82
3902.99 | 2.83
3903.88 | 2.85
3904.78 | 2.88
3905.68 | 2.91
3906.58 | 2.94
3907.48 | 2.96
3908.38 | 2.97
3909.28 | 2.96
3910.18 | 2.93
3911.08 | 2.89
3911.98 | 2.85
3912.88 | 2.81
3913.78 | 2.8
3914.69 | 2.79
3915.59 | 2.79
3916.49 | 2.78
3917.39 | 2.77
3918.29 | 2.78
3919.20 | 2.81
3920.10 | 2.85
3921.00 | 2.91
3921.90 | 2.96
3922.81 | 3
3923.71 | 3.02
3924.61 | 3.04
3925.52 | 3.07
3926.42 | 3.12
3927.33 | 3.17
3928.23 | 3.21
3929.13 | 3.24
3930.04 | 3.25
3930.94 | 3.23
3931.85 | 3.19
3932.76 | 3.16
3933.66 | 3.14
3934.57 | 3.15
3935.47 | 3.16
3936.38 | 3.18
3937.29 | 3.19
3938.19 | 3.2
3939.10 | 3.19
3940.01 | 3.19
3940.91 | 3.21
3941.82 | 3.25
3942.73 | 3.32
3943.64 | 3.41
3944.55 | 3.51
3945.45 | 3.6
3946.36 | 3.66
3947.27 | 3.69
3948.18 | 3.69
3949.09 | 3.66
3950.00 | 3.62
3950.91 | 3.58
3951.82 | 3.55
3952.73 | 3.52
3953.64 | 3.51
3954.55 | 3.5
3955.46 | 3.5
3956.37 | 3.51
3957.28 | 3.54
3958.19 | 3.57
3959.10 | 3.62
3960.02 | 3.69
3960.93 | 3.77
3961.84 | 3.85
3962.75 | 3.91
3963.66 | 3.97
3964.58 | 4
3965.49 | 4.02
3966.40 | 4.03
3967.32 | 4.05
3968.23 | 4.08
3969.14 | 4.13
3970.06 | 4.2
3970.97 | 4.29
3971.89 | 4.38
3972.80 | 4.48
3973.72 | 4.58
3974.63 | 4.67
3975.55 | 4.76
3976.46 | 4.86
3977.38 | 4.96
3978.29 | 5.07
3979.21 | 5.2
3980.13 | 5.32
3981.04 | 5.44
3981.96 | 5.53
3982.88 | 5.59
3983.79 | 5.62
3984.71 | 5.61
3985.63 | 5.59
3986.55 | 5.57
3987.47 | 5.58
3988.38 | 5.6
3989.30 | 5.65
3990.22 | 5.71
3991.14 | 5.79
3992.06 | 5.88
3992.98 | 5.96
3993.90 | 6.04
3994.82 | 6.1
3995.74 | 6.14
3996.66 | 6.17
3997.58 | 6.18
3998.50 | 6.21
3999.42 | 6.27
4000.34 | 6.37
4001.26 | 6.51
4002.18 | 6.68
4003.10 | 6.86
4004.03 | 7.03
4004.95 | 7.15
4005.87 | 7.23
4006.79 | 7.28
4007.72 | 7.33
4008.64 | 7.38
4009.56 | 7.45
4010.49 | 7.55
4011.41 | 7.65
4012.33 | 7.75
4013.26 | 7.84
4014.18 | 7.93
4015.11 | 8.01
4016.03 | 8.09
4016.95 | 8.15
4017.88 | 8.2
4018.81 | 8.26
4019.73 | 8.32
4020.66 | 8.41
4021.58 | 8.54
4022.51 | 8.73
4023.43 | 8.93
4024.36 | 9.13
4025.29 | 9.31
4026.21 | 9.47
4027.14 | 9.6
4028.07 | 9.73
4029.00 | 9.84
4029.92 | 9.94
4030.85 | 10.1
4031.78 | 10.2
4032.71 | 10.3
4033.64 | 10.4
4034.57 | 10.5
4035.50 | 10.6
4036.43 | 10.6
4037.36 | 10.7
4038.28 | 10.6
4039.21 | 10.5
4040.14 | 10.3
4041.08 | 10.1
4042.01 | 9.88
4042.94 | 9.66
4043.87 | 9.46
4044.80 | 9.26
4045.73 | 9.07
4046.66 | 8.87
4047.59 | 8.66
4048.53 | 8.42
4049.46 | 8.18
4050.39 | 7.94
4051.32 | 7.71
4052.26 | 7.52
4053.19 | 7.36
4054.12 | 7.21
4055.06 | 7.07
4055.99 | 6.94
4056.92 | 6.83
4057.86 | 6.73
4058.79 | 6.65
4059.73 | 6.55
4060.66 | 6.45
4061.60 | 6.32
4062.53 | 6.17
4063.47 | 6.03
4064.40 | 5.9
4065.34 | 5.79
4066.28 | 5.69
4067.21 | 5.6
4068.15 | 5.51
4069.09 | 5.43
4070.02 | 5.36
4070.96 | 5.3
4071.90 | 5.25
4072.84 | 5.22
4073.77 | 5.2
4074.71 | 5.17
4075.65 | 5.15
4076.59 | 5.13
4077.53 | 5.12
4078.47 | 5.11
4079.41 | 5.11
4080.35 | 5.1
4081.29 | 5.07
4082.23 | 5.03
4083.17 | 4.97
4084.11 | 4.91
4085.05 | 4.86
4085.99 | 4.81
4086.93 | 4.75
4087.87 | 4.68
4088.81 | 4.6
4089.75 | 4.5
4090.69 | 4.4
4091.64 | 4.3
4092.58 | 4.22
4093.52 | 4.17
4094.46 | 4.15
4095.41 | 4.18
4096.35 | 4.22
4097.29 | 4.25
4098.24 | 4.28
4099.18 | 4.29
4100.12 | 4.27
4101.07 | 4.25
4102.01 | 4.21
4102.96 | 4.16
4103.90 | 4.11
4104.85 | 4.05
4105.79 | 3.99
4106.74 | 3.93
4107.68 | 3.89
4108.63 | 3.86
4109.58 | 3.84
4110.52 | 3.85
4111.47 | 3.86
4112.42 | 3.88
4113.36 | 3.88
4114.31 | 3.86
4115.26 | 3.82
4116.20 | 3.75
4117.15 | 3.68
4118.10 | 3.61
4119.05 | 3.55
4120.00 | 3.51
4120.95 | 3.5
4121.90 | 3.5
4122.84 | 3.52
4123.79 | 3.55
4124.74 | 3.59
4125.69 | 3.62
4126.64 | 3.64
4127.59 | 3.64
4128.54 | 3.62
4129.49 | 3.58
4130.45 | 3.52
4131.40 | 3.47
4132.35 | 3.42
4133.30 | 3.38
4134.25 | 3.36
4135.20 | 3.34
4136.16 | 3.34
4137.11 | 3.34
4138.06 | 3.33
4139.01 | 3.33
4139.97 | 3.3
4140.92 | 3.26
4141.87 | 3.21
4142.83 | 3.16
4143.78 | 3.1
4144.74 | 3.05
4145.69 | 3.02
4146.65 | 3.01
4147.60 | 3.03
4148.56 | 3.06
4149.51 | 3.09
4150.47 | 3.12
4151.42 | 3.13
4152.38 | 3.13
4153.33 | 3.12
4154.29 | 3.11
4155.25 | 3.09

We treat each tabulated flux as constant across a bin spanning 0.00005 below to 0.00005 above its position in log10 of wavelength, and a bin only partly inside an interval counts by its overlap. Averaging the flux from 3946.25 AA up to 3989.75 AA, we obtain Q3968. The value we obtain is 4.38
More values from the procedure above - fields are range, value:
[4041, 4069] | 7.38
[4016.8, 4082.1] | 7.77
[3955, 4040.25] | 6.68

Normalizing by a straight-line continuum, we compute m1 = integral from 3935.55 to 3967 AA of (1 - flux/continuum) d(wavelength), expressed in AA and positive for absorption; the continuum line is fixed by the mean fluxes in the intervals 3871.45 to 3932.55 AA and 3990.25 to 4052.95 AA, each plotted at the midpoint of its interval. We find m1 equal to 9.3 AA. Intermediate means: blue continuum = 2.82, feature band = 3.56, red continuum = 8.3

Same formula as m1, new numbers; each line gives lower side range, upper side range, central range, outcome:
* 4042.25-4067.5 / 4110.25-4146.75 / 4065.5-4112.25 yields 7.8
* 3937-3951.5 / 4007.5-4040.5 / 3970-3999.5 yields 4.1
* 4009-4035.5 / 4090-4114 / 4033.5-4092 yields -2.2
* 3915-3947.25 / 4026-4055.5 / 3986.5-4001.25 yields 1.6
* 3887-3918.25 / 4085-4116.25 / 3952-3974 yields -4.5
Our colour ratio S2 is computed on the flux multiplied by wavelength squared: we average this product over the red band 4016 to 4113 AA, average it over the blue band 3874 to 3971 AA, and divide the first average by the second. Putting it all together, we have 2.27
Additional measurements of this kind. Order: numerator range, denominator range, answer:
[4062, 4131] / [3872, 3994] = 1.35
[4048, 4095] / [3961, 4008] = 1.10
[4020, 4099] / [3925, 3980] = 1.99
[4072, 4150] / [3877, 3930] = 1.55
